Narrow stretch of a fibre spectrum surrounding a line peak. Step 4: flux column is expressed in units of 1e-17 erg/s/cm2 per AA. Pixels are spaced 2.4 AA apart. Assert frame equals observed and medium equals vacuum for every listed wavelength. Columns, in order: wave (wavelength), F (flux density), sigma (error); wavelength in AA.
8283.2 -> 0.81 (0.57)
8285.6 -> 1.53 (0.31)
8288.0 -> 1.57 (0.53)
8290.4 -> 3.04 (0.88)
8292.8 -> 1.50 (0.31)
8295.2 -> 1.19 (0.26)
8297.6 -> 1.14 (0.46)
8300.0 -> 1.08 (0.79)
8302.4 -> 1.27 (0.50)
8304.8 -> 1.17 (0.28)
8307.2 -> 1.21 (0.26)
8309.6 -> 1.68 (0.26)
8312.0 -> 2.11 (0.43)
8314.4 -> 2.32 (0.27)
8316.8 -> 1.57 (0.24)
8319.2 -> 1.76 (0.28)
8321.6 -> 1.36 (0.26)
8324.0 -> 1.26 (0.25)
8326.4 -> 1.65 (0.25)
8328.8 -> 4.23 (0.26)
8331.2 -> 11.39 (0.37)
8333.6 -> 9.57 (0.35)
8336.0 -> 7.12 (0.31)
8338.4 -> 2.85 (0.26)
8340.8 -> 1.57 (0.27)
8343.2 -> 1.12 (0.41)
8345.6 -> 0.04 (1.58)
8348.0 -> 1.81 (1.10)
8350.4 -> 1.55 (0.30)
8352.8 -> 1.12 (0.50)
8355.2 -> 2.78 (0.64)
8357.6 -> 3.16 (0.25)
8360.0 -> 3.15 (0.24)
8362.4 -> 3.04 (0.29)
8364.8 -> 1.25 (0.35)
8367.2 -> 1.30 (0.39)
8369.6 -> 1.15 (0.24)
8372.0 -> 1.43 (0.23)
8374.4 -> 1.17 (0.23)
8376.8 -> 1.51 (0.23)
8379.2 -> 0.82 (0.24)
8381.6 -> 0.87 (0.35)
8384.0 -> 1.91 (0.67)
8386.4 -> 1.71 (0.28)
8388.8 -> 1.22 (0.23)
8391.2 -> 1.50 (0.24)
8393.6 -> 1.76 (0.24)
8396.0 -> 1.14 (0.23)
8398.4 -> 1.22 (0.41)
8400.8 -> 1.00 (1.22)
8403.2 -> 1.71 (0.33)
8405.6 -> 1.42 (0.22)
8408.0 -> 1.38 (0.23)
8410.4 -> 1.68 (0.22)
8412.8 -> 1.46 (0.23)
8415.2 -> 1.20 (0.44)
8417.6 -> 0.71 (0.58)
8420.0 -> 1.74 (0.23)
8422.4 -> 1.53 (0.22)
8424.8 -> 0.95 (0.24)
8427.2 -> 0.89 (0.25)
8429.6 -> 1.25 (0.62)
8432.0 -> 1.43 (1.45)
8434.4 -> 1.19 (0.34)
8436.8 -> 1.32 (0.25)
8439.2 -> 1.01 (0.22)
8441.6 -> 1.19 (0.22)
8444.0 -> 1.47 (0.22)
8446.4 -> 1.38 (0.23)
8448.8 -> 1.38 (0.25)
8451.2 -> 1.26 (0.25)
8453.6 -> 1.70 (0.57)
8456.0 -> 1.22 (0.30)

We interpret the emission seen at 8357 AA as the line [N II]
